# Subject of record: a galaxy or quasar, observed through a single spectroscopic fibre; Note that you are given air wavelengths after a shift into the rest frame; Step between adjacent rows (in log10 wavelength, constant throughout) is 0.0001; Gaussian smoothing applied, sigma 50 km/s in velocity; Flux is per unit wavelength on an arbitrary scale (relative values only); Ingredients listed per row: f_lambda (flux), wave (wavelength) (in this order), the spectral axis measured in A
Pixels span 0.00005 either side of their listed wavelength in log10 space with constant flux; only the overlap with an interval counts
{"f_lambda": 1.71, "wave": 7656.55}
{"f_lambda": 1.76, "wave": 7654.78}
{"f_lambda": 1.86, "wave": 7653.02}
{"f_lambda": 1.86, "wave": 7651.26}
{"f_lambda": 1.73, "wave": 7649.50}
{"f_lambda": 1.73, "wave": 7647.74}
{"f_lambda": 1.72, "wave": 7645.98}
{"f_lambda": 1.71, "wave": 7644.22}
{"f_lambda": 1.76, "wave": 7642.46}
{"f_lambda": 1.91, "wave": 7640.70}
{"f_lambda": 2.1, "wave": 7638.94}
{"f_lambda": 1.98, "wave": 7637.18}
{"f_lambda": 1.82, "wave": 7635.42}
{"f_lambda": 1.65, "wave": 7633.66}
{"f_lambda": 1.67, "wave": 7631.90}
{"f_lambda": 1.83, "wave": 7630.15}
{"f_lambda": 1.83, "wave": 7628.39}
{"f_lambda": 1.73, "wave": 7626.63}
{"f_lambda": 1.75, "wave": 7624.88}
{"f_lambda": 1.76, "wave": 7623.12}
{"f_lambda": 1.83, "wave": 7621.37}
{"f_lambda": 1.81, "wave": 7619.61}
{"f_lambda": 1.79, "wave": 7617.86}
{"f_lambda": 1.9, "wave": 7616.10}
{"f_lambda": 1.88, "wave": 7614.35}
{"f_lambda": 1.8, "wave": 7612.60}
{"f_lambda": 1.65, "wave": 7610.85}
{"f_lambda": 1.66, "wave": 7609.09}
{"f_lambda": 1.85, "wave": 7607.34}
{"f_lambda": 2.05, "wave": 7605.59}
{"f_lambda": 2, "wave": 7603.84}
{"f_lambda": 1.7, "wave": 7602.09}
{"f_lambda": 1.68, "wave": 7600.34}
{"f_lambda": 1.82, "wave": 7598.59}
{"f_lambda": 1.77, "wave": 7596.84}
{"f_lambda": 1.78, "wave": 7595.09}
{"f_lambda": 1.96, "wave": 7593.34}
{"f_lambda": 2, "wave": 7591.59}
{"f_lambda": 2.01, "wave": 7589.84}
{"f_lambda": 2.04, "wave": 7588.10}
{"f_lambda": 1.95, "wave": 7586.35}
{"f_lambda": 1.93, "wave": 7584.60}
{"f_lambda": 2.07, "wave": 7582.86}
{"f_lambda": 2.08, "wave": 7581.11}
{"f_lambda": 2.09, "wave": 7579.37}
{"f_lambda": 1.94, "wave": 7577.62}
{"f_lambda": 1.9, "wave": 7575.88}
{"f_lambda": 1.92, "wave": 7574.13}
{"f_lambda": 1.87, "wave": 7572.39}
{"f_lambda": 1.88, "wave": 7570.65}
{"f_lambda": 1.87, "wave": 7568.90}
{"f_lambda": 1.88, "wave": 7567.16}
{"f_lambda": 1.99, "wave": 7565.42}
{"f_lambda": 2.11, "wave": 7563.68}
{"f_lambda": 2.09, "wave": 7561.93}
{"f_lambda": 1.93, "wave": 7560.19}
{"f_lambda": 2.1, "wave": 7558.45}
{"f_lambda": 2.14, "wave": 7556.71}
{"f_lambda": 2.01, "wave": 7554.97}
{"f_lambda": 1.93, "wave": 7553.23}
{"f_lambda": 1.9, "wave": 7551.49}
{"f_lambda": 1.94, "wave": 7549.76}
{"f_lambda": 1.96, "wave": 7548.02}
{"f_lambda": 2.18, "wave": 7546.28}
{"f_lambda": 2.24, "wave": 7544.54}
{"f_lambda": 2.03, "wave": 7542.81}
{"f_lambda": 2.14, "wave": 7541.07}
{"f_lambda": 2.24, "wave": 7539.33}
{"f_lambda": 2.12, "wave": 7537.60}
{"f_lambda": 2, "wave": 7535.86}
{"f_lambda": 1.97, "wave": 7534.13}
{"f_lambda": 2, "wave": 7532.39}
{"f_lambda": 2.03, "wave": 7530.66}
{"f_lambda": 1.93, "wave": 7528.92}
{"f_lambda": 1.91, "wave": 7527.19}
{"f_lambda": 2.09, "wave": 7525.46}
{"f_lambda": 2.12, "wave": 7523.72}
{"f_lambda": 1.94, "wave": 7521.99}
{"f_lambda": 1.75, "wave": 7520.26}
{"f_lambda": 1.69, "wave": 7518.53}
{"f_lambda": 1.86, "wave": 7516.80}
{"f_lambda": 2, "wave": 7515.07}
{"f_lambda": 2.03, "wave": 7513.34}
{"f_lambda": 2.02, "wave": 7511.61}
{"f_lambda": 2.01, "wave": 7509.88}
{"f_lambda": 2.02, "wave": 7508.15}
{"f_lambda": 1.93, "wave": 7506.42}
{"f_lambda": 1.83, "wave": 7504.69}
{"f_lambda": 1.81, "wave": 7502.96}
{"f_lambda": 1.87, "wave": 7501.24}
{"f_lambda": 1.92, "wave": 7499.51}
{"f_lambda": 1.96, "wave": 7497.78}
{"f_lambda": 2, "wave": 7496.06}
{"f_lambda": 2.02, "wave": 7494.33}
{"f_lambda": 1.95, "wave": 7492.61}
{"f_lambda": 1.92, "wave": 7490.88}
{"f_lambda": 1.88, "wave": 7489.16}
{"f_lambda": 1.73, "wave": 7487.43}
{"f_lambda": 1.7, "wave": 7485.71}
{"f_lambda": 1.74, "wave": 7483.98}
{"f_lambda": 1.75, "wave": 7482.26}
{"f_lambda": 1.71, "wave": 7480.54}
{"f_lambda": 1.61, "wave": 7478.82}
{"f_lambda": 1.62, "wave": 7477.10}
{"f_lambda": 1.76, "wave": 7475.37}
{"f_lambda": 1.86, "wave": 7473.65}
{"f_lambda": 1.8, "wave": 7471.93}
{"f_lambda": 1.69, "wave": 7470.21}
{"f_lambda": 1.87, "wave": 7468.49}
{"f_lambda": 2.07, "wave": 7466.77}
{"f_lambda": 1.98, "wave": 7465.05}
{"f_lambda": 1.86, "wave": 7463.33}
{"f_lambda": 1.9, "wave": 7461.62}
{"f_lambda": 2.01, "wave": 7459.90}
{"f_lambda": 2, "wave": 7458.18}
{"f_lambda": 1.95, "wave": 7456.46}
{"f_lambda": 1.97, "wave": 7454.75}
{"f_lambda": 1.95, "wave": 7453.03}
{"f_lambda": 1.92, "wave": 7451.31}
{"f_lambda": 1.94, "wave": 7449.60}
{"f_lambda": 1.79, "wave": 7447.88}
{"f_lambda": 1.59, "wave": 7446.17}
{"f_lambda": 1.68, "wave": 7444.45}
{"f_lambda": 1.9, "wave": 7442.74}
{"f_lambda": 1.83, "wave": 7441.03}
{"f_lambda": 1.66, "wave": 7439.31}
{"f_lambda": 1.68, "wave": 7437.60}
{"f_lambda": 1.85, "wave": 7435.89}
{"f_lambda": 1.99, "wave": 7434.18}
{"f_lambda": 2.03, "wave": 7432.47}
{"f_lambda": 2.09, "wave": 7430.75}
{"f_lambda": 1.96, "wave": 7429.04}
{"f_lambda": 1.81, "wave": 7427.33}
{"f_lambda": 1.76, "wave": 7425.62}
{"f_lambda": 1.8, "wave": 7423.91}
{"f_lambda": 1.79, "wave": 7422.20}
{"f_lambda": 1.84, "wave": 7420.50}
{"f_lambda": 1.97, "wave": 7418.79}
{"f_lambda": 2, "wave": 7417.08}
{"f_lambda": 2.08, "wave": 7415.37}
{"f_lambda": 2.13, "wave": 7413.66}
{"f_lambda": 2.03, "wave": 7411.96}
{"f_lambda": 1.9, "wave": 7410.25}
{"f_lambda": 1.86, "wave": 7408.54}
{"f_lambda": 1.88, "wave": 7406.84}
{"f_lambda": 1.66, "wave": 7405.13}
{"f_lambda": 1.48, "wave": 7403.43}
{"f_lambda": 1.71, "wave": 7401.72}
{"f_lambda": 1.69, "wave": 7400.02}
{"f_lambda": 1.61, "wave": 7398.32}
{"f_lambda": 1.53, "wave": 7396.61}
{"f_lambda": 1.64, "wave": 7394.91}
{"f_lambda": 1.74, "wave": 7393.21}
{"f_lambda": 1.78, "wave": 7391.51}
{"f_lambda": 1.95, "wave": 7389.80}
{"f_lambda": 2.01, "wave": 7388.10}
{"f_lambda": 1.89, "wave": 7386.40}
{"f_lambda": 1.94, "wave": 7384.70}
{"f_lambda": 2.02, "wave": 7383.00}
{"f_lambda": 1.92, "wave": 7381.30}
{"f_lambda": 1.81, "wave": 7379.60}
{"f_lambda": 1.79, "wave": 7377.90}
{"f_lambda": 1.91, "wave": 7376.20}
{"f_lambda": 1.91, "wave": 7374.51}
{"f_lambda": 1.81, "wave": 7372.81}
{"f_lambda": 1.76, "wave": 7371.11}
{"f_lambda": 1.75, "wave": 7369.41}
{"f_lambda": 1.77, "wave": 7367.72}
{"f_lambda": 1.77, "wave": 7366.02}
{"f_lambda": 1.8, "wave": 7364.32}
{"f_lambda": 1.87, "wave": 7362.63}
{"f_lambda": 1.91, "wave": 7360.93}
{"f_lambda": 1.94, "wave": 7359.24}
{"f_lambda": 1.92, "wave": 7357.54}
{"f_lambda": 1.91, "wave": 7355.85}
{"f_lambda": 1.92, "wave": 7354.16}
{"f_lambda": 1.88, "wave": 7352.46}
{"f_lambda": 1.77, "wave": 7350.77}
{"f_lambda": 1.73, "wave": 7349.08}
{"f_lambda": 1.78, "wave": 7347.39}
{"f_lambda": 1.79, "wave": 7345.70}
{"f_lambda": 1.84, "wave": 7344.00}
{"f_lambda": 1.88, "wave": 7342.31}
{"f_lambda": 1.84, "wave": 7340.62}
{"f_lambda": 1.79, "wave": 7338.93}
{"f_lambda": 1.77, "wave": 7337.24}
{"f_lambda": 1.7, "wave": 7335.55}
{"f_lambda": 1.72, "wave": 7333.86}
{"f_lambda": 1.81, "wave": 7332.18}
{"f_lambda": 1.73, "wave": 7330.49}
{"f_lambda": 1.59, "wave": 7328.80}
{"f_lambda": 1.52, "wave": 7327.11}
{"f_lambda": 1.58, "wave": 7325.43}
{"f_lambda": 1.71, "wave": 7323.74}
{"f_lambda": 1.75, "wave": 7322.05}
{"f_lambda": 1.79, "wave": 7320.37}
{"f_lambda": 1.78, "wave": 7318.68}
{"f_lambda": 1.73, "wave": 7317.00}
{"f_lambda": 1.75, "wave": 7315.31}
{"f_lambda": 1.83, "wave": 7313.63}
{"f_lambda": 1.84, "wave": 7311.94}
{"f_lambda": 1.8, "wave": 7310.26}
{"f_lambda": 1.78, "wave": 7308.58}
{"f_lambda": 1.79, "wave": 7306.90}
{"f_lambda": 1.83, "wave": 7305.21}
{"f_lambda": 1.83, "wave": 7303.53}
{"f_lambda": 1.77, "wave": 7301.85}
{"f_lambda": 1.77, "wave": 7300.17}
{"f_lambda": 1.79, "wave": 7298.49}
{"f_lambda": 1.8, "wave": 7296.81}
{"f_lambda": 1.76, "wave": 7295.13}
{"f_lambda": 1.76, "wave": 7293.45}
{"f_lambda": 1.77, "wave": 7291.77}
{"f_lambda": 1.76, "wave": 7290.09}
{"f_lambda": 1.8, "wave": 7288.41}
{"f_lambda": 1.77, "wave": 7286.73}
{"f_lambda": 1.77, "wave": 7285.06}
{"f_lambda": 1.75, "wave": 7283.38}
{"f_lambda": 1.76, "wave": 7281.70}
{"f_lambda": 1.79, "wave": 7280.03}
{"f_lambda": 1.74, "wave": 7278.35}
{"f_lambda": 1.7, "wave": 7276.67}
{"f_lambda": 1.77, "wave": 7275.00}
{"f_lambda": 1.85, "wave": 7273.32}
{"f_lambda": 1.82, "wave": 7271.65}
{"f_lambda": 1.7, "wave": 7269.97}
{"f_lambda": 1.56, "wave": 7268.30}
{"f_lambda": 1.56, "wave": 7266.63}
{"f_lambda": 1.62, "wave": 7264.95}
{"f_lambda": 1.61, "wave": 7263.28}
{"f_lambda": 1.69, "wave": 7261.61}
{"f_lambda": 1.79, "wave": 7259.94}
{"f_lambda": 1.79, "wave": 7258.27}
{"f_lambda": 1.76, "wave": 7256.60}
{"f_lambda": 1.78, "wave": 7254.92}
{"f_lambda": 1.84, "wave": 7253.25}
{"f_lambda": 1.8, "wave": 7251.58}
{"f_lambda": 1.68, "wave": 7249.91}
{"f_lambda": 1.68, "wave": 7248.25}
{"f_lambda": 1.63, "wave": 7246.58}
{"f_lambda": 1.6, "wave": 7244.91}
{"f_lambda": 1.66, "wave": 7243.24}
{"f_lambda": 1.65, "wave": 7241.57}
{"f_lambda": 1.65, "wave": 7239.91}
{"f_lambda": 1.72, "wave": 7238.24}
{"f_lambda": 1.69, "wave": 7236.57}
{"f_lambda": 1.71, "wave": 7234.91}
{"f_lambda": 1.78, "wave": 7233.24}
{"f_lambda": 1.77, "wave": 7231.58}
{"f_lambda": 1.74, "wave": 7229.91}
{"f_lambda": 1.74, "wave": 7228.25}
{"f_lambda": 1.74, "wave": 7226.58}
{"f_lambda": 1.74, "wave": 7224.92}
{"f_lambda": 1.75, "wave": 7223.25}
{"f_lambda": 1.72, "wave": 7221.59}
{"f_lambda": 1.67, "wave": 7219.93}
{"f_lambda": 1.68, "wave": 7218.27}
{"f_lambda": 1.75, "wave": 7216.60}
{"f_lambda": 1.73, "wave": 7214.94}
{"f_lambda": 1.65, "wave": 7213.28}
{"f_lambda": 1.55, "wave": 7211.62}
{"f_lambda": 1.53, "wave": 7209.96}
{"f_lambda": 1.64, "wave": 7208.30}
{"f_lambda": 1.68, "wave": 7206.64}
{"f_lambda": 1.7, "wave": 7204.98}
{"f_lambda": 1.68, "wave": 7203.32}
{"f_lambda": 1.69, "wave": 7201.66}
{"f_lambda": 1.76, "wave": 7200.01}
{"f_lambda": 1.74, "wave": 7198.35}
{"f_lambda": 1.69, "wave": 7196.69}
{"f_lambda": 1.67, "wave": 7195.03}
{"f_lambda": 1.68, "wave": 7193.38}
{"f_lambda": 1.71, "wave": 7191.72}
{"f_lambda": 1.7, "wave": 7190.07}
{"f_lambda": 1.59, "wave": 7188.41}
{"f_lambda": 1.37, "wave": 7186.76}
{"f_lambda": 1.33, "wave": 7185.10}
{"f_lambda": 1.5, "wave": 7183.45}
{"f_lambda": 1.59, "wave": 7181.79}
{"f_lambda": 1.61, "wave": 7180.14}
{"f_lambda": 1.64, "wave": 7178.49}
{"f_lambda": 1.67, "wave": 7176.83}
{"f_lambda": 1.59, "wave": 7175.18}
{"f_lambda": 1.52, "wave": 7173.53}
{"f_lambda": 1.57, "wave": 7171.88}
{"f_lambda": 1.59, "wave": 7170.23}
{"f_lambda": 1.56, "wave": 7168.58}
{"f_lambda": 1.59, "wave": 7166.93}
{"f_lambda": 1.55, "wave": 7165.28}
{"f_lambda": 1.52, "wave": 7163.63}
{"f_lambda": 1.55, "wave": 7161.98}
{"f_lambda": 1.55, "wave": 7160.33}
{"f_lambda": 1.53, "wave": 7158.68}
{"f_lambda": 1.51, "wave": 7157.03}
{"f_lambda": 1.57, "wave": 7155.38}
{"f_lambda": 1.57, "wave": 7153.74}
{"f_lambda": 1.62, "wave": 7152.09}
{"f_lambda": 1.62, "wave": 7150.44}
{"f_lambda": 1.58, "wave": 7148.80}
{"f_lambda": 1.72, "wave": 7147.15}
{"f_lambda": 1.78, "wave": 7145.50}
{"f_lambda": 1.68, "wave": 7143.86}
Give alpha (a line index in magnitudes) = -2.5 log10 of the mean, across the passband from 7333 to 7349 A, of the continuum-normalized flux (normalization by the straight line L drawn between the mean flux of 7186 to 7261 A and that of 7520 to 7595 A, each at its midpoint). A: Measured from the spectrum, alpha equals 0.01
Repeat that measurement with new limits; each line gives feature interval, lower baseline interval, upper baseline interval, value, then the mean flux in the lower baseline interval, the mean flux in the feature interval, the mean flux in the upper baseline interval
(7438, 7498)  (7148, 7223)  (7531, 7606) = 0.02 mag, 1.61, 1.84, 1.98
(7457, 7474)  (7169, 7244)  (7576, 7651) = -0.07 mag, 1.66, 1.91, 1.85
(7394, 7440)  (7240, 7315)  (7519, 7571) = 0.03 mag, 1.74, 1.83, 2.01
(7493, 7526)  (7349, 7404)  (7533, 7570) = 0.02 mag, 1.82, 1.94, 2.04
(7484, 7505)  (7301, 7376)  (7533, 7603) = 0.02 mag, 1.79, 1.88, 1.98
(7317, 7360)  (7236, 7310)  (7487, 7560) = 0.01 mag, 1.74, 1.78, 1.98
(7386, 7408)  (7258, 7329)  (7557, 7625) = 0.04 mag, 1.74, 1.73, 1.9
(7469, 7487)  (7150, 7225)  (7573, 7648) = 0.03 mag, 1.62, 1.73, 1.86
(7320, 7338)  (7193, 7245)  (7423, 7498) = 0.04 mag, 1.69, 1.69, 1.85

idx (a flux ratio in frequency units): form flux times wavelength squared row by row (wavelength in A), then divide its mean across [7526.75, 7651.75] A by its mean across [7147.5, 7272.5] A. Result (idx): 1.3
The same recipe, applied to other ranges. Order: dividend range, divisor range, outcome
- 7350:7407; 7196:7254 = 1.11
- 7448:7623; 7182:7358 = 1.20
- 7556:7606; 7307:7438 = 1.13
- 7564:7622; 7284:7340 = 1.16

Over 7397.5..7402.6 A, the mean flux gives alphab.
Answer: 1.67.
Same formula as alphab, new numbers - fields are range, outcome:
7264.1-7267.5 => 1.59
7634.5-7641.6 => 1.95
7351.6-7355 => 1.9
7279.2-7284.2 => 1.77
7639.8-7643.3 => 1.84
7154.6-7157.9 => 1.54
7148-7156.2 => 1.59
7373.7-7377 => 1.91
